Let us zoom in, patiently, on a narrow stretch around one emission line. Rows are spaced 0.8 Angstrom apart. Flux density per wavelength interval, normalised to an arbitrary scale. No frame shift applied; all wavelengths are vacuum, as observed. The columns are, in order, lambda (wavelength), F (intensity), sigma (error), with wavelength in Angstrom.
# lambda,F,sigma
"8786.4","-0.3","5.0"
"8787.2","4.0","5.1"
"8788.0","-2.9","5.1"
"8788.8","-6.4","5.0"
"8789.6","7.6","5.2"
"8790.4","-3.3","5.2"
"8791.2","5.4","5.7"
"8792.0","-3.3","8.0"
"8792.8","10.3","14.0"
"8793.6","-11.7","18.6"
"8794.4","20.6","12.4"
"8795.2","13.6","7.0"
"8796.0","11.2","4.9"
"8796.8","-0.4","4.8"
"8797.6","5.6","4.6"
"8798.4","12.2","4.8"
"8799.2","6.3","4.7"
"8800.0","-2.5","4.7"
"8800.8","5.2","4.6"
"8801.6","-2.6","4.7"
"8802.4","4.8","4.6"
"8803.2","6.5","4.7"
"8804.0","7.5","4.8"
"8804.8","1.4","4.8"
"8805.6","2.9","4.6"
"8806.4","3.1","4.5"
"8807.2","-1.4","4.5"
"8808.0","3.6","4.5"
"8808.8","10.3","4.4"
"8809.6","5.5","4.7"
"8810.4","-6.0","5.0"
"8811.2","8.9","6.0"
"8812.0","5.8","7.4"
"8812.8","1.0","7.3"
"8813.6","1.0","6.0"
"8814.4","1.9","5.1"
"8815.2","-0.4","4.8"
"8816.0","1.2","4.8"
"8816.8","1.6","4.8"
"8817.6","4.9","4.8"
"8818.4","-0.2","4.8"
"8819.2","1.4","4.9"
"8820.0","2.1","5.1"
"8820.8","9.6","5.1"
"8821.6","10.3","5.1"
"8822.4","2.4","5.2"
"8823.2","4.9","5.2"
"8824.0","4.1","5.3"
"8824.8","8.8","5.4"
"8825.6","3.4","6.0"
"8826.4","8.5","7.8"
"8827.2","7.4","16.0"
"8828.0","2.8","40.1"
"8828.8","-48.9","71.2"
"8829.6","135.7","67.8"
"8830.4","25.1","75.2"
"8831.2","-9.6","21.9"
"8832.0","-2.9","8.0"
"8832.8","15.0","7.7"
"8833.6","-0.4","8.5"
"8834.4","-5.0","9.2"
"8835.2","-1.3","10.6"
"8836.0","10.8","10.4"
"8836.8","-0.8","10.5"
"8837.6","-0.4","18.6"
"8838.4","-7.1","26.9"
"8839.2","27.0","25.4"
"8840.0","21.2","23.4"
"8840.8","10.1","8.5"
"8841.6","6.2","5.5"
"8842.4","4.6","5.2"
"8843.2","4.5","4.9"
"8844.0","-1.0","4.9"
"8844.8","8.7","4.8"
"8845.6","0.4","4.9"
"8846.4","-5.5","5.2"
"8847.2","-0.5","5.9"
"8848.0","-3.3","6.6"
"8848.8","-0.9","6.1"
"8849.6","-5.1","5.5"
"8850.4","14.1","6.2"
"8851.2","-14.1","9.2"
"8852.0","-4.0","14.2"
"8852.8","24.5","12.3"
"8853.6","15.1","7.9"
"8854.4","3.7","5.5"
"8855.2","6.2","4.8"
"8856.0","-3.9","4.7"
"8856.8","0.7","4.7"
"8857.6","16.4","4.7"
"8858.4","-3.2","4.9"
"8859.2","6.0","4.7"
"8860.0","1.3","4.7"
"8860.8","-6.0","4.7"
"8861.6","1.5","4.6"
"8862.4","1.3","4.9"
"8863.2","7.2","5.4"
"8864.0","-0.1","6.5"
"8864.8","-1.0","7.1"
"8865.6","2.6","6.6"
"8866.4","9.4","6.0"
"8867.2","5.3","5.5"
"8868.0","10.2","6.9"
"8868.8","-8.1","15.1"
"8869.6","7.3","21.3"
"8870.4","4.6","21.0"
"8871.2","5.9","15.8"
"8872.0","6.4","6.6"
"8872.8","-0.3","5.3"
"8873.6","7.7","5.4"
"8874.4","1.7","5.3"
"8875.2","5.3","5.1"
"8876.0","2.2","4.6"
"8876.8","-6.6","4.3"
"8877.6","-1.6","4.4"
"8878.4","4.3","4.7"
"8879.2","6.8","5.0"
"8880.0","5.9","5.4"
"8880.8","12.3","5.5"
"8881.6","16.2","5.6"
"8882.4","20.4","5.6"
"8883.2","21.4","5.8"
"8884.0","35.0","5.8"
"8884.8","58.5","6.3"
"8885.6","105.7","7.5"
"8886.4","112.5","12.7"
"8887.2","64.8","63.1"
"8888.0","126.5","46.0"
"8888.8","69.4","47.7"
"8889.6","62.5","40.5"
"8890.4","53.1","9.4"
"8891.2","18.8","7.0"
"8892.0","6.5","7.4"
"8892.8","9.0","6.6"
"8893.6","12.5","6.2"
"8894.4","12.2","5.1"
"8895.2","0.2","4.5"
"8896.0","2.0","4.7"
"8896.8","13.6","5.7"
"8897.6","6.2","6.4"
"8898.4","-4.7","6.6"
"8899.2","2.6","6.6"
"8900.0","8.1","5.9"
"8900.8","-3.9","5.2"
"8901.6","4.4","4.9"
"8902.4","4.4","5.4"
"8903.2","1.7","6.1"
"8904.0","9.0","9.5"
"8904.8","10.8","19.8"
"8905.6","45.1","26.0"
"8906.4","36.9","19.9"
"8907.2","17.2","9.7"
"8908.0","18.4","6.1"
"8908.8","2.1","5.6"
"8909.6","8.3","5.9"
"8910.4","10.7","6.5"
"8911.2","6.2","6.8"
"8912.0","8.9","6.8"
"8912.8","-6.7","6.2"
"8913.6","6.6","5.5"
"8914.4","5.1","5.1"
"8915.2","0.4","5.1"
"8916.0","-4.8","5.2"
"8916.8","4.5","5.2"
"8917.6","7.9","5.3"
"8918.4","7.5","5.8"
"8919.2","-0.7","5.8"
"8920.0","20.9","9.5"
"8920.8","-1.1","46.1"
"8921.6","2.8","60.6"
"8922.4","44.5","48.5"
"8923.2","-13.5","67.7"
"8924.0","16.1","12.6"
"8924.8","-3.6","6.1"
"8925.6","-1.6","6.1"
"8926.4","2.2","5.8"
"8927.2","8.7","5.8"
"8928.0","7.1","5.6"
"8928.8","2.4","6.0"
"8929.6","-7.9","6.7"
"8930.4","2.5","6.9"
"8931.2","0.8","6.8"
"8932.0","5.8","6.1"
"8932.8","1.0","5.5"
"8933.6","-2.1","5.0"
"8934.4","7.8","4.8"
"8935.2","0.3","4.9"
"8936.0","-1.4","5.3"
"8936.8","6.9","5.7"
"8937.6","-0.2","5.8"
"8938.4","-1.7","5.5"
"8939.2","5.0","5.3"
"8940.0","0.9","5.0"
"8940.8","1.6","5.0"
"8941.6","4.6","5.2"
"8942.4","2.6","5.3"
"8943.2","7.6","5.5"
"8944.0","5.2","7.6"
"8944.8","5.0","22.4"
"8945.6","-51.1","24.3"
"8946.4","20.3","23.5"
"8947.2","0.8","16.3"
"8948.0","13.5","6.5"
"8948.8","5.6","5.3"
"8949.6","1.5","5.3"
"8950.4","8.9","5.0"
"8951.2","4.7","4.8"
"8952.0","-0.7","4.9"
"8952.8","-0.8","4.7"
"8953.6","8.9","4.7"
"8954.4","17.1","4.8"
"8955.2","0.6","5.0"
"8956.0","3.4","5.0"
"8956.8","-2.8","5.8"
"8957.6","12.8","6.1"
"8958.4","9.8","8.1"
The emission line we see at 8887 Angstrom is H-beta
